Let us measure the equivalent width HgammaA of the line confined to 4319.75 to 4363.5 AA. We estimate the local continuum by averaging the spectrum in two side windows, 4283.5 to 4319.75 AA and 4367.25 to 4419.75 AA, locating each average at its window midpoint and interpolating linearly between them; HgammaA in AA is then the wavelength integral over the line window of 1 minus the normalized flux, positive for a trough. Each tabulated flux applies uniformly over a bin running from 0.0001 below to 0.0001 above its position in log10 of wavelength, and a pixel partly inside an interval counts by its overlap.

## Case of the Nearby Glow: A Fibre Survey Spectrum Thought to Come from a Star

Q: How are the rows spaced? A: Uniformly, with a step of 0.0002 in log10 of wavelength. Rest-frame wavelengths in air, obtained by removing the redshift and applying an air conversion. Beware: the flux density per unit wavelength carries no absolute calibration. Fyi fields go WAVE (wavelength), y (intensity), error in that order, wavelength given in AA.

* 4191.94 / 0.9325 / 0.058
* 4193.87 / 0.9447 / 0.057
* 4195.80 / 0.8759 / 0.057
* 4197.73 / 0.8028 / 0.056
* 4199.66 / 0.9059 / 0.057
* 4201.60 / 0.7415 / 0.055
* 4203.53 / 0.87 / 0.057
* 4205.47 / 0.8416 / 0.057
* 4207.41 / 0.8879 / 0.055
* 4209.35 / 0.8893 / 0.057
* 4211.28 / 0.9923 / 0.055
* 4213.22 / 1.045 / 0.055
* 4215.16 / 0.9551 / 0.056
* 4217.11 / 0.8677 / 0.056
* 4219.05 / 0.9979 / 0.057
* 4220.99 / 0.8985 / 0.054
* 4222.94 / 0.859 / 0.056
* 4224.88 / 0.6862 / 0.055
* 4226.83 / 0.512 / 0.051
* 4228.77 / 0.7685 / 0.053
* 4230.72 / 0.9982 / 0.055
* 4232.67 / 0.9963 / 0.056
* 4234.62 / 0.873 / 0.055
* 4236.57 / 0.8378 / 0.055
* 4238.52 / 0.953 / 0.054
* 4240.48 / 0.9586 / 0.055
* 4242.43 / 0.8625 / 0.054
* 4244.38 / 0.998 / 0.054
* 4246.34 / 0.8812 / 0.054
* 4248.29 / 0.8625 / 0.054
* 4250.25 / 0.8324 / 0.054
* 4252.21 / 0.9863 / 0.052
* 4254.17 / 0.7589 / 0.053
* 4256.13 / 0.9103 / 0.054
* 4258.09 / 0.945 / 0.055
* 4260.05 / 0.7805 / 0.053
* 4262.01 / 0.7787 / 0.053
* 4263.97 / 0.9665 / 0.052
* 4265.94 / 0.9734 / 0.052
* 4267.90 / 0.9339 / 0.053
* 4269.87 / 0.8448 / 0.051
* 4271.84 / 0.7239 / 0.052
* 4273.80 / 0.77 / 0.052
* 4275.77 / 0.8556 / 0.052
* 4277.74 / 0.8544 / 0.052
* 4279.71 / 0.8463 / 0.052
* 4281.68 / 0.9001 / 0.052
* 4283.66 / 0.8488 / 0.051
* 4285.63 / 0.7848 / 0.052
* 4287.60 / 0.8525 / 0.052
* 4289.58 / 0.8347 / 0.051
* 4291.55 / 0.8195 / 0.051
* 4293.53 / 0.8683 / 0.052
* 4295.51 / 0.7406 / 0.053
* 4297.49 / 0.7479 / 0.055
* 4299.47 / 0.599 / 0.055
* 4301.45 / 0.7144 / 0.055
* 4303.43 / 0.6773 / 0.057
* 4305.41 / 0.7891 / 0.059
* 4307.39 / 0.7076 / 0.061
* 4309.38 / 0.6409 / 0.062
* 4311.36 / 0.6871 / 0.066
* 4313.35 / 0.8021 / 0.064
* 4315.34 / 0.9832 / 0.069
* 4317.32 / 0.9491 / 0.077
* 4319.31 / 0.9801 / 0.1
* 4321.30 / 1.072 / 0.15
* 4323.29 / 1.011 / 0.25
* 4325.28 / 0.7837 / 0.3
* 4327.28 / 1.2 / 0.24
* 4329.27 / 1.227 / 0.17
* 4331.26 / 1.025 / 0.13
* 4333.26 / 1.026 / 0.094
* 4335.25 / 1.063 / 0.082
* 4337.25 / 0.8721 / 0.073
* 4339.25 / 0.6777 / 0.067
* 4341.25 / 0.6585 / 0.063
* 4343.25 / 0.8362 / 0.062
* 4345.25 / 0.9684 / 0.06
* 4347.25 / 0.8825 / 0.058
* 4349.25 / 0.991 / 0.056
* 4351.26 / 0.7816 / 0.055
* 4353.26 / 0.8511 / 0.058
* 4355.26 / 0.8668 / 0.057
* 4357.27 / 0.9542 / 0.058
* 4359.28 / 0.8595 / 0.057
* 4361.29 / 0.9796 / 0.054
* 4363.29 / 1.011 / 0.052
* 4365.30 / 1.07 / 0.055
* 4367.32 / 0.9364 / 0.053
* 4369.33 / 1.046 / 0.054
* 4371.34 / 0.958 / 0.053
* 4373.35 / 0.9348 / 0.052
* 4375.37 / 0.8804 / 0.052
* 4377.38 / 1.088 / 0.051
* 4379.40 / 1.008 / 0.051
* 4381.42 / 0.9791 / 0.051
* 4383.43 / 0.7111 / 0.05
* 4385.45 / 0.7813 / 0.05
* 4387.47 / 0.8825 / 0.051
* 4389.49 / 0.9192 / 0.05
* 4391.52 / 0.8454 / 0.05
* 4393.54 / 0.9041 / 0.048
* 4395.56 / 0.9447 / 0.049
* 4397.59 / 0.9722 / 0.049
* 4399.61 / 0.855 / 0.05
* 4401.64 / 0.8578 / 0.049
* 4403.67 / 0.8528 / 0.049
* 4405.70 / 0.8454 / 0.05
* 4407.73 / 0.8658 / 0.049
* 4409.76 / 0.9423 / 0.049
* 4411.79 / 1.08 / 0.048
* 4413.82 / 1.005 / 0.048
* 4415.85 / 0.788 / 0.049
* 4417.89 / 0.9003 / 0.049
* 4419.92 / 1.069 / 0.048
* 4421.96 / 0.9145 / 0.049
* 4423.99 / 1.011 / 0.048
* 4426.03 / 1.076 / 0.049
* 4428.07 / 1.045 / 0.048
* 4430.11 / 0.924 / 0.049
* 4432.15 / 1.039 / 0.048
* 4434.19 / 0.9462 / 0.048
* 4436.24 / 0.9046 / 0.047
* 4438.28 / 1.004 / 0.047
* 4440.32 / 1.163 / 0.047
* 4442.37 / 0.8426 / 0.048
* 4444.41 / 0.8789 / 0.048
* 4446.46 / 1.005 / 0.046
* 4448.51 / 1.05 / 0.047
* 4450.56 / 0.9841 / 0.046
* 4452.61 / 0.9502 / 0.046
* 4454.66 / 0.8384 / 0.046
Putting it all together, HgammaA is -4.8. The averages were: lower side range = 0.787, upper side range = 0.917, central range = 0.935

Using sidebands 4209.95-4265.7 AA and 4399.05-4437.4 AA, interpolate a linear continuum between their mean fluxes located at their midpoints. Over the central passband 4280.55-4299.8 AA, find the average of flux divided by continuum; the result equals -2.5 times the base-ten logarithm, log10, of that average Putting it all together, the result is 0.12 mag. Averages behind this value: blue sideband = 0.886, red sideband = 0.944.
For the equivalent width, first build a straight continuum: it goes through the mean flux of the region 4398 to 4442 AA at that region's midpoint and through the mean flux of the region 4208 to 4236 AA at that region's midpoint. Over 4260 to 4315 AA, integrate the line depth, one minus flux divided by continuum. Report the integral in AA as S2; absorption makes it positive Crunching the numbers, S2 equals 6.4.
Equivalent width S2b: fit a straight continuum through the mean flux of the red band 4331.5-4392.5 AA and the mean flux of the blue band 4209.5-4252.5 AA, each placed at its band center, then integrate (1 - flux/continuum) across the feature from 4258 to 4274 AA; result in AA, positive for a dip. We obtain 0.7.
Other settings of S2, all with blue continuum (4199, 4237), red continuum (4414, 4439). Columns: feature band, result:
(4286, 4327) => 4.2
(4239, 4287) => 1.2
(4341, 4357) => 1.1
